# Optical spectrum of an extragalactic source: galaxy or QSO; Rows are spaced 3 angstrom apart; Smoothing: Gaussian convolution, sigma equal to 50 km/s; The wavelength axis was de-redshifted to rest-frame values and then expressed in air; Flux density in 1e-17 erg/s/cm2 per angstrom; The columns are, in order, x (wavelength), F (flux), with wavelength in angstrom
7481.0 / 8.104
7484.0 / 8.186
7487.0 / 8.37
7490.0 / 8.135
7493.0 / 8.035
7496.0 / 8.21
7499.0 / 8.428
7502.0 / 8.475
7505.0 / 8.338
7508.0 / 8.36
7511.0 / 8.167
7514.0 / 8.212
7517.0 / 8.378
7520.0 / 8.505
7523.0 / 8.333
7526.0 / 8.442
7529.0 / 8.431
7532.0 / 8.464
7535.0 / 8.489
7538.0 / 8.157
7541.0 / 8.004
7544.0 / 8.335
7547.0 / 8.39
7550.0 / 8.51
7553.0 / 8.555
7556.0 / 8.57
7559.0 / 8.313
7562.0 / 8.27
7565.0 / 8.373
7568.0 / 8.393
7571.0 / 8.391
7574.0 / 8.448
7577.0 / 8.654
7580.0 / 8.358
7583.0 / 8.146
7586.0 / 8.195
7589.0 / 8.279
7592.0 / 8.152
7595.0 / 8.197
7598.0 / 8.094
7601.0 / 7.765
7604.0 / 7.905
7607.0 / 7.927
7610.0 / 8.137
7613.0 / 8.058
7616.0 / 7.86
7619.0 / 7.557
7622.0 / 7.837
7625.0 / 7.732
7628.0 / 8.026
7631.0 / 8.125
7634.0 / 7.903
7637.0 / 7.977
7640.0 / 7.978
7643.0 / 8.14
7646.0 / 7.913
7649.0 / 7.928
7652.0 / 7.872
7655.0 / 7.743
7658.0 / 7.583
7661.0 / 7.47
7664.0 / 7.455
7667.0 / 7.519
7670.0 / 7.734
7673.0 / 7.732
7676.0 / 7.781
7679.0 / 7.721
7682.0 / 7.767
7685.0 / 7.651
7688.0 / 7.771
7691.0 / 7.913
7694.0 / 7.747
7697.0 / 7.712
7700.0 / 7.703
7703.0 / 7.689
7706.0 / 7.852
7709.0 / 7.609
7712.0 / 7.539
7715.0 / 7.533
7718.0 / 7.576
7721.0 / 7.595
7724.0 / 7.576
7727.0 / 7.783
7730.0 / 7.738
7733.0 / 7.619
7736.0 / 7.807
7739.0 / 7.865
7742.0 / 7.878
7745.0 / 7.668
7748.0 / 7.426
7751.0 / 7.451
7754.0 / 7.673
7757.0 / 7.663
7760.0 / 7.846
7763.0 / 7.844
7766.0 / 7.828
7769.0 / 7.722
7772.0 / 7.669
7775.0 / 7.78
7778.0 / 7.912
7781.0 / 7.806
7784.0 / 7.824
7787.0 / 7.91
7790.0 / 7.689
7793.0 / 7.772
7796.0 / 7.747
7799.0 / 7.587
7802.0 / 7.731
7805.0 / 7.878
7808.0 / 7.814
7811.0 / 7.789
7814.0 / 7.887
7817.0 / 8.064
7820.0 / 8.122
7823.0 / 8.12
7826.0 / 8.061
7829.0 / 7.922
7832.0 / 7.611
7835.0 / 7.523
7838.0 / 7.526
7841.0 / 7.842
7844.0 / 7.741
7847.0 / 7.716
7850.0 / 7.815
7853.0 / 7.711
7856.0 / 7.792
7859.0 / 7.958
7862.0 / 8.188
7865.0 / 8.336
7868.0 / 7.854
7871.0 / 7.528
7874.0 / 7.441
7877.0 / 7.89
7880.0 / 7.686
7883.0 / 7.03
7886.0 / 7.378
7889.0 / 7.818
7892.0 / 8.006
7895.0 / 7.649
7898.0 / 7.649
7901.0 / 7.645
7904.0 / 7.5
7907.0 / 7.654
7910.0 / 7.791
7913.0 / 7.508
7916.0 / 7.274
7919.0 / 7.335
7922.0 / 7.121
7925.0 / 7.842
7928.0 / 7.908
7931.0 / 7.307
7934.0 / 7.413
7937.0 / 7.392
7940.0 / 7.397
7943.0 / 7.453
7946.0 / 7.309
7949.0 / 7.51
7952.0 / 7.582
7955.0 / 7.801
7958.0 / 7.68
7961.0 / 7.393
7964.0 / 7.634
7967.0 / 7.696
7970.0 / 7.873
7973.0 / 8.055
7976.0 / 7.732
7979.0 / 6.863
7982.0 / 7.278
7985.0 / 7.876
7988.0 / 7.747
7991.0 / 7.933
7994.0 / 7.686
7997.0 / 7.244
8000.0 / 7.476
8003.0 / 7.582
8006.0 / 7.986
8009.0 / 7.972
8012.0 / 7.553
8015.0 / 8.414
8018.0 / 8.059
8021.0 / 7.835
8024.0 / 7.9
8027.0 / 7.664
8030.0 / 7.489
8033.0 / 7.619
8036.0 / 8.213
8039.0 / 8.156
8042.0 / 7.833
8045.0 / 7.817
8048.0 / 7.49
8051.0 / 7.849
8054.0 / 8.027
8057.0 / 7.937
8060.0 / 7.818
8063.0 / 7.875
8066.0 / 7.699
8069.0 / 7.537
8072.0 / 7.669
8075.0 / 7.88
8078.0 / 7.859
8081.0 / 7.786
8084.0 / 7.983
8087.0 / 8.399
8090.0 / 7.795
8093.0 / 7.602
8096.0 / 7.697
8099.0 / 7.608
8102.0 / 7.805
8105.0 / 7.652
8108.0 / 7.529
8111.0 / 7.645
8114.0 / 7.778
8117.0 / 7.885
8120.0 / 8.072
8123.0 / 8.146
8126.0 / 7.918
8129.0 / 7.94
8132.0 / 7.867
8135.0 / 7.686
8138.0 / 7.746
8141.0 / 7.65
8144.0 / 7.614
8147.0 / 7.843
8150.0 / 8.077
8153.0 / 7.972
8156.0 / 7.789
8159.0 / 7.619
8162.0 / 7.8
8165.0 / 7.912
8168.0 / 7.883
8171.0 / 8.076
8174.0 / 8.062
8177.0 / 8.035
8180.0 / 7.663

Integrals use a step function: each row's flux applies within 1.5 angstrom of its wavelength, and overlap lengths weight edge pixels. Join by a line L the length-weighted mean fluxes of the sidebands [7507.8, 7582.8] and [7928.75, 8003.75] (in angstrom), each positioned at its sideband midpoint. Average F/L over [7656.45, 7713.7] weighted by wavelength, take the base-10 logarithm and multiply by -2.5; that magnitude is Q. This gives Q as 0.06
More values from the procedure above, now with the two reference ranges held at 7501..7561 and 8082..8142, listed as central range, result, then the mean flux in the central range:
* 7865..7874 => 0.040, 7.76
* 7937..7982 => 0.058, 7.55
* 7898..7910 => 0.054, 7.63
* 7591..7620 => 0.044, 7.97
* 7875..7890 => 0.068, 7.55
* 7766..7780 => 0.050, 7.78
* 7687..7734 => 0.071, 7.68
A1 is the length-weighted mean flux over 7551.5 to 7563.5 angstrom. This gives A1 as 8.43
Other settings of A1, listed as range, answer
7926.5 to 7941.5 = 7.48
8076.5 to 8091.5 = 7.96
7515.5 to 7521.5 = 8.44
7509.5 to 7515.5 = 8.19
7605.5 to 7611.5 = 8.03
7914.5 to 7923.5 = 7.24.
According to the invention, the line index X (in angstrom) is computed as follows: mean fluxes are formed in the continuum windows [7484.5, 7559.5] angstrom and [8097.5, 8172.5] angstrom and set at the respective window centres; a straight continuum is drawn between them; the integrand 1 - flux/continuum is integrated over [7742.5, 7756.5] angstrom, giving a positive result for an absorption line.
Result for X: 1.0 angstrom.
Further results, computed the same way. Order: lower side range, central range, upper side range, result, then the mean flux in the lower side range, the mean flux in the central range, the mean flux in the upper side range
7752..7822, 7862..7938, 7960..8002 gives 0.8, 7.81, 7.61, 7.61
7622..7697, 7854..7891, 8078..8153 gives 0.3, 7.8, 7.74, 7.83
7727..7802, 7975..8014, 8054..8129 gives 0.9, 7.74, 7.62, 7.82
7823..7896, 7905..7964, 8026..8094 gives 2.1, 7.76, 7.51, 7.83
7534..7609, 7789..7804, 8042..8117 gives 0.6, 8.27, 7.71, 7.78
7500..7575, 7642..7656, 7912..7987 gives 0.4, 8.37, 7.92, 7.53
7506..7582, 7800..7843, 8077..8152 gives 1.4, 8.38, 7.84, 7.82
